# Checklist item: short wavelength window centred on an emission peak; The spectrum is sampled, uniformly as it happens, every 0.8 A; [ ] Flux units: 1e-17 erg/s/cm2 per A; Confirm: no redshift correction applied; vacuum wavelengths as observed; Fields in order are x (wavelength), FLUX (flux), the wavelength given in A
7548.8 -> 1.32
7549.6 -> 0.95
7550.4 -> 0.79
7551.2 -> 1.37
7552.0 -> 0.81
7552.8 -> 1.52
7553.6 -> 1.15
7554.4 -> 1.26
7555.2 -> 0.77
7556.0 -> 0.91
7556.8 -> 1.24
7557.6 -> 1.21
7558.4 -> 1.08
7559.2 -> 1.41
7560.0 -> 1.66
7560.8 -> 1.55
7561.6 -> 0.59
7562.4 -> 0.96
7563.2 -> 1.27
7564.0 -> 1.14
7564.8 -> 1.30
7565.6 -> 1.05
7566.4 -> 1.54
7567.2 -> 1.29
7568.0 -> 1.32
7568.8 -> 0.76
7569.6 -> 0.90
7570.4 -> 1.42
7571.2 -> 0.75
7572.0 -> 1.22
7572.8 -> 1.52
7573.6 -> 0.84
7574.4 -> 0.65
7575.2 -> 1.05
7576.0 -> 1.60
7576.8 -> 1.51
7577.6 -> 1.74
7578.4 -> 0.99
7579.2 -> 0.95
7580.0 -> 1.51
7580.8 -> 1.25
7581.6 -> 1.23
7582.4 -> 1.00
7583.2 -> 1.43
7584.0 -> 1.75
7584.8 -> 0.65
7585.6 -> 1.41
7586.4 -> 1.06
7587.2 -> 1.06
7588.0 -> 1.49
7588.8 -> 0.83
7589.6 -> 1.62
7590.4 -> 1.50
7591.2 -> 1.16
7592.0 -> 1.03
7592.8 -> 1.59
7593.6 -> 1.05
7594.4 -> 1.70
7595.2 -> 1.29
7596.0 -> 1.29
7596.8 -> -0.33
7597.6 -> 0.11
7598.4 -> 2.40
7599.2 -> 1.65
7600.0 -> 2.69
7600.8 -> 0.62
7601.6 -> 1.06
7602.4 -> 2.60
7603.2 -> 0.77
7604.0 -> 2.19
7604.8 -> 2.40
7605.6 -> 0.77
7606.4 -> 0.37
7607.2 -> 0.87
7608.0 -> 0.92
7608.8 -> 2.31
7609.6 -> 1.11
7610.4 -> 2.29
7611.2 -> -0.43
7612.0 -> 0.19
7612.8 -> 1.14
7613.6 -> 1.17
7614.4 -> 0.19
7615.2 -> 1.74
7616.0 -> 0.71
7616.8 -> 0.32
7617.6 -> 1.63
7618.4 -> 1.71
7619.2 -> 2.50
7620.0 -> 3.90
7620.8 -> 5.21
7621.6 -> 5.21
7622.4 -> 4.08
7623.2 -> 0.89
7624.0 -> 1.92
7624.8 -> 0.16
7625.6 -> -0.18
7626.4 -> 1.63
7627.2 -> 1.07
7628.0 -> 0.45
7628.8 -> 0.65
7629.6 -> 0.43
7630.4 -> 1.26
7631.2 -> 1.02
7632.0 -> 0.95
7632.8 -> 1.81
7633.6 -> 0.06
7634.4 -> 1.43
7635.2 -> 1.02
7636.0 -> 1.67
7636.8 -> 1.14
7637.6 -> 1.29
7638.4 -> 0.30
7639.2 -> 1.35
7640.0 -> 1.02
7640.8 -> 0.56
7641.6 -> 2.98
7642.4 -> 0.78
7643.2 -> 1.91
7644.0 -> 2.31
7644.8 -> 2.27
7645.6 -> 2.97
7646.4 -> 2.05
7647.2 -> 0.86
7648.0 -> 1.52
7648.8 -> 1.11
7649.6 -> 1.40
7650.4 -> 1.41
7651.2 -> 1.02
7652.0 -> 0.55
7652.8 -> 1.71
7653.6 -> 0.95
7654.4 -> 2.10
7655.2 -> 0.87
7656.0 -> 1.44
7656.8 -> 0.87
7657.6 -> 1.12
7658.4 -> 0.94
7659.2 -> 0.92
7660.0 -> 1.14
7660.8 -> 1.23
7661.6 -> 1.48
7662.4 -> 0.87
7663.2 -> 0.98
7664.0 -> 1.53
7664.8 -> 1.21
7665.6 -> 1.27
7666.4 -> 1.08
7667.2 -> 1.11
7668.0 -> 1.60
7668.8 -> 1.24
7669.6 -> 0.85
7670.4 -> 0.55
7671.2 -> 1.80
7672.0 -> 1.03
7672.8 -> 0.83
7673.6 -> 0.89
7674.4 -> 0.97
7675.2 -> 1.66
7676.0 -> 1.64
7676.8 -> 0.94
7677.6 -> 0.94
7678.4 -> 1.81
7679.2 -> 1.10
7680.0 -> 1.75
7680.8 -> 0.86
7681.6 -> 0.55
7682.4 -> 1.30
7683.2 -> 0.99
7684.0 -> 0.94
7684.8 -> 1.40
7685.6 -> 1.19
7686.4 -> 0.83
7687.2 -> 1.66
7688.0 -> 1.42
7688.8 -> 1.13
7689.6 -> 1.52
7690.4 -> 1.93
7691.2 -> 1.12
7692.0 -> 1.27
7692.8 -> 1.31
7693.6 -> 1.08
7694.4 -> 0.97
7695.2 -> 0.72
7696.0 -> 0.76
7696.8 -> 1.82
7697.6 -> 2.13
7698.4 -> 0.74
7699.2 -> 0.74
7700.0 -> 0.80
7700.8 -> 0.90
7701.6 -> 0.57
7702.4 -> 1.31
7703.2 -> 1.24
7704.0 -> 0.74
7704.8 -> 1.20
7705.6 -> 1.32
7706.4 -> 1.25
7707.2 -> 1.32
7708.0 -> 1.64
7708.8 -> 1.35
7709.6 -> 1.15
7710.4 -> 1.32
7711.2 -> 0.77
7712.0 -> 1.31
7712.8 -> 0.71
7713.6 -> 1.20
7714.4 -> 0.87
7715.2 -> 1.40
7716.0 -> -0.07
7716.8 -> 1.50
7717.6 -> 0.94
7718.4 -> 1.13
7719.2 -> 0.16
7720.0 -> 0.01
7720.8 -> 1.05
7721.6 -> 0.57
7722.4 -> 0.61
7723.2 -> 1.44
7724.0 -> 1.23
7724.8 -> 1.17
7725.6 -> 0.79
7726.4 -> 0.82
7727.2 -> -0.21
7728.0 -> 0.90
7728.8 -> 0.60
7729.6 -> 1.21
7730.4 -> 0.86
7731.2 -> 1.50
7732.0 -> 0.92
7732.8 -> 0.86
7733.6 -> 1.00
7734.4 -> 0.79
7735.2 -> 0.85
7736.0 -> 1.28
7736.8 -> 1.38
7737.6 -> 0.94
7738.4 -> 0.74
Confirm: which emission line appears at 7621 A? H-alpha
